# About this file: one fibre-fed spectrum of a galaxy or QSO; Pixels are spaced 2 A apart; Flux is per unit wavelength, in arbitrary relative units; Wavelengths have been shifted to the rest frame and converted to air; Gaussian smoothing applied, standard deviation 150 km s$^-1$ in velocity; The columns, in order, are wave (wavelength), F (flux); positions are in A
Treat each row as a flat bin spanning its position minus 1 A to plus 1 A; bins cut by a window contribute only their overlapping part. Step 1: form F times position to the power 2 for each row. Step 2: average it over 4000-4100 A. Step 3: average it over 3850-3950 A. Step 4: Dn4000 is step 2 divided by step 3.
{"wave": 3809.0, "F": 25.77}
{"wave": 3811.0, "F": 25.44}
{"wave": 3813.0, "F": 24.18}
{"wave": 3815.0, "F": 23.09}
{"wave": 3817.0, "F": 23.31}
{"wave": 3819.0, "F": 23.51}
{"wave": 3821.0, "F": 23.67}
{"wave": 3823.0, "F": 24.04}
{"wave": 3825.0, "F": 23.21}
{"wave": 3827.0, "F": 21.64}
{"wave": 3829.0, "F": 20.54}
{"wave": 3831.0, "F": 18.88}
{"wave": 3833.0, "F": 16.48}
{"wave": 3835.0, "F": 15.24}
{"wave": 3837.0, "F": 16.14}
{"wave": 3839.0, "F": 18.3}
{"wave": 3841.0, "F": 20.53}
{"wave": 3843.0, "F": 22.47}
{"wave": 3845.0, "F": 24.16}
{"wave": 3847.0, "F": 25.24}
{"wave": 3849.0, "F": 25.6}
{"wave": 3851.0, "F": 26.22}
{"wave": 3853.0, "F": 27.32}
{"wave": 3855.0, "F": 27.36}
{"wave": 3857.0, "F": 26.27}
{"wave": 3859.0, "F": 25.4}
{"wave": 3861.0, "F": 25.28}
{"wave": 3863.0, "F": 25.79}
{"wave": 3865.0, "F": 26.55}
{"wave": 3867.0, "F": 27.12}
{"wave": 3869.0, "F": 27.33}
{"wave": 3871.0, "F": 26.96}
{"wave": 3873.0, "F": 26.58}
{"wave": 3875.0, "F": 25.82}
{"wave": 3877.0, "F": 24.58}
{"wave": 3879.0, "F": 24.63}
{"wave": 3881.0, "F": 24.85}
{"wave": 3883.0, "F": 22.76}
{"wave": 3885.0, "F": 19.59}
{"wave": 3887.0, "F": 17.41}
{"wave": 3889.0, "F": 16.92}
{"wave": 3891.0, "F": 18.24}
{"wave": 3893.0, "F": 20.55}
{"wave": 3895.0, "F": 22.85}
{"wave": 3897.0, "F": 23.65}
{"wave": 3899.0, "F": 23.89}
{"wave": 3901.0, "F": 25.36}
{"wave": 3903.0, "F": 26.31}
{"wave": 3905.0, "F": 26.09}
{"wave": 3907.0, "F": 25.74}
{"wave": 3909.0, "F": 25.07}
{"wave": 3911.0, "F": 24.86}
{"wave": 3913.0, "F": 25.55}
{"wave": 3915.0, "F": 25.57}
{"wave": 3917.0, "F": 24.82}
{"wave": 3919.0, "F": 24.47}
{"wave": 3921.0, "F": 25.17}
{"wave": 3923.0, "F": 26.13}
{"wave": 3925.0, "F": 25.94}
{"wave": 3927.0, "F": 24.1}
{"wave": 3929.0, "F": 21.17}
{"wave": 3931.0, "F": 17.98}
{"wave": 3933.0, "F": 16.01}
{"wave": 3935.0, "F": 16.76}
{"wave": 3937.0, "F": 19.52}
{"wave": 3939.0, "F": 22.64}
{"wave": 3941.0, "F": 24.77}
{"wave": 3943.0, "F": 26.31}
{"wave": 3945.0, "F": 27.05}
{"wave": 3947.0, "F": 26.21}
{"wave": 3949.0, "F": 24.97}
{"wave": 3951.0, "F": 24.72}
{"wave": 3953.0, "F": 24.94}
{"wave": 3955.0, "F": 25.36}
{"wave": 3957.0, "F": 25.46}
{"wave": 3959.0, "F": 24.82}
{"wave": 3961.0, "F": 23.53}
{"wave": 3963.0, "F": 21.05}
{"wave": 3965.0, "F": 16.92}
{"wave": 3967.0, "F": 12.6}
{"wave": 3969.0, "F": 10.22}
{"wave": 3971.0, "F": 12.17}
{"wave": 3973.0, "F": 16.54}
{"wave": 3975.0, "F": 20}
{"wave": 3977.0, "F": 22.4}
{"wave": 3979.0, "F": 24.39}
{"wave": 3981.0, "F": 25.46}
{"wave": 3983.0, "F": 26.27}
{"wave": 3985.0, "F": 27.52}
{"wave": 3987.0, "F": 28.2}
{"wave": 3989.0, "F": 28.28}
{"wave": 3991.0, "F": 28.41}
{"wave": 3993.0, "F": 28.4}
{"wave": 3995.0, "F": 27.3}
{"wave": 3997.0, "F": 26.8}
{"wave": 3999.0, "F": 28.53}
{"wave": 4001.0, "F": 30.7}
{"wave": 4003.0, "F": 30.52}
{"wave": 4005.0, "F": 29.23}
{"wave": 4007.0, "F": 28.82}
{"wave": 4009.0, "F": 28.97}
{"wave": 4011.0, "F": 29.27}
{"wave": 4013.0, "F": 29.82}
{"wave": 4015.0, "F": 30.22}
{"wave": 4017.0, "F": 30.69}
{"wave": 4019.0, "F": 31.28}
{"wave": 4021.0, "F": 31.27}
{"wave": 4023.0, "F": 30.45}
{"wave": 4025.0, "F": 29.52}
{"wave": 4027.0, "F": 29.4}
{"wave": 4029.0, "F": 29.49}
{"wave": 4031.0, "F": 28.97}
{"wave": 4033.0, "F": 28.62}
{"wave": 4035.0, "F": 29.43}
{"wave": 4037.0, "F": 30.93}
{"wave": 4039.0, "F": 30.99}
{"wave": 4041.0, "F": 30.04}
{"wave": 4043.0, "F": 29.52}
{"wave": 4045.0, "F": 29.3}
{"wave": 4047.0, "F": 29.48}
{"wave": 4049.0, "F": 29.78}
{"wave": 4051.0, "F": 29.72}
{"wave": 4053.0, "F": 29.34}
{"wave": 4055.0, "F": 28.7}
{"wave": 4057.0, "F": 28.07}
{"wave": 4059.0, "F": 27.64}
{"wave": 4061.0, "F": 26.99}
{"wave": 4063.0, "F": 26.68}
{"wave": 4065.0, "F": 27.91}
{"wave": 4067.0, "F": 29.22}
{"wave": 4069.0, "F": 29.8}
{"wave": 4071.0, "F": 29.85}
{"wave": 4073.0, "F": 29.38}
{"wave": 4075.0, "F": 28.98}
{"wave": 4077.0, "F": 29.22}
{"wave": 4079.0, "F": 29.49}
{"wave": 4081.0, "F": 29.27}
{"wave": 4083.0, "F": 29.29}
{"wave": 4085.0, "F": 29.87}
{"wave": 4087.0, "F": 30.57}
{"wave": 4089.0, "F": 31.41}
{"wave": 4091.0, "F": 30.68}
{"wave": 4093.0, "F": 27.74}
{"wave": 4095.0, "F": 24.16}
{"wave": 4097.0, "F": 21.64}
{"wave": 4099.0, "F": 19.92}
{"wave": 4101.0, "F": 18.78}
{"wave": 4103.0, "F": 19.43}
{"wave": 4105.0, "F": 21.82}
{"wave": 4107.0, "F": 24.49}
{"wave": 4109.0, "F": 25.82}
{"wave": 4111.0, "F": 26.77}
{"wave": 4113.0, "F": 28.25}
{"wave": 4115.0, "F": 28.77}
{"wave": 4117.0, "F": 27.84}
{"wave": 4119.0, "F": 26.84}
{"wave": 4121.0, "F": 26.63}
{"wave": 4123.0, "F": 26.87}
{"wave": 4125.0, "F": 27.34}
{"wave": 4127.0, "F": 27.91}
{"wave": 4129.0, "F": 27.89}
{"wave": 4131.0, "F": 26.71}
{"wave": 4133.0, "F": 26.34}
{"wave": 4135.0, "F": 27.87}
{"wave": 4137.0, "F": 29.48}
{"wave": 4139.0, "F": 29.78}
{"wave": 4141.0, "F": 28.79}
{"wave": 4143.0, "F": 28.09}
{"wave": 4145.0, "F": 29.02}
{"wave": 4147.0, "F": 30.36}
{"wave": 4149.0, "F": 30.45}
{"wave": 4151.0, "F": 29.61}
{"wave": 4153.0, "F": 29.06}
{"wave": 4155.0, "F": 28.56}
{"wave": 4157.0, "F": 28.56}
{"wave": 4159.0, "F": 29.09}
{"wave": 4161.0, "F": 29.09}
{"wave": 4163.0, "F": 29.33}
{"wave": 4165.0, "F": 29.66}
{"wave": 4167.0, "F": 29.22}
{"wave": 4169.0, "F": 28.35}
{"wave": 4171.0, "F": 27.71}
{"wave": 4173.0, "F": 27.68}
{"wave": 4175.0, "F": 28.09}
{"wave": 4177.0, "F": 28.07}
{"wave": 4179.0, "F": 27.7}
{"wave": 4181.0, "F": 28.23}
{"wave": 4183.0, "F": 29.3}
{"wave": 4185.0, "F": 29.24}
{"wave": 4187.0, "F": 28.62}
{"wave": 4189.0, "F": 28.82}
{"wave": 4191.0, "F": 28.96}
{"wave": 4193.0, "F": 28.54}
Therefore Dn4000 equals 1.3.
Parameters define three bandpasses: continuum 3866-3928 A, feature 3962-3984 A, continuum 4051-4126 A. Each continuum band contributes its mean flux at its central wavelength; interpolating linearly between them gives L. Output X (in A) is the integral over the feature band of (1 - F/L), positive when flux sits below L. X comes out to 5.6 A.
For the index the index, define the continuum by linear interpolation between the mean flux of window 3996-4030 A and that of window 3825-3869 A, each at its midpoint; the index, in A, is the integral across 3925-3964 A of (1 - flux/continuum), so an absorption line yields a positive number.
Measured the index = 5.6 A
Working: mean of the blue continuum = 23.1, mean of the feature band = 23.1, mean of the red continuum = 29.7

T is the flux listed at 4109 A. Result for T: 25.82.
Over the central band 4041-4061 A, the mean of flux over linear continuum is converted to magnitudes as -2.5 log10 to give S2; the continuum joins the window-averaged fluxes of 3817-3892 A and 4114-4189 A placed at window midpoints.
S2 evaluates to -0.09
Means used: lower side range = 23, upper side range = 28.4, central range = 29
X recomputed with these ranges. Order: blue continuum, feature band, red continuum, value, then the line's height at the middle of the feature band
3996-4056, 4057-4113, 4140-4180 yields 4.5 A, 29.3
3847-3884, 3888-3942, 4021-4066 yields 7.7 A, 26.8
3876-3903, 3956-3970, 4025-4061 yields 3.4 A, 25.6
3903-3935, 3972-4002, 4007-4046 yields 1.9 A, 27.6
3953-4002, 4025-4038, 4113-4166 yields -2.3 A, 25.1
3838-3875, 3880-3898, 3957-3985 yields 2.3 A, 23.8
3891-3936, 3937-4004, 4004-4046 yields 6.9 A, 26.7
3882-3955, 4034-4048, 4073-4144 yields -2.3 A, 25.7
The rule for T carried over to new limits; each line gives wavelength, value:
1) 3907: 25.74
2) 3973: 16.54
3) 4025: 29.52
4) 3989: 28.28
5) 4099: 19.92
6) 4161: 29.09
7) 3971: 12.17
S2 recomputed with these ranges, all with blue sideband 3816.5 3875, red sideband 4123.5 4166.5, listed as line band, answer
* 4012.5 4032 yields -0.14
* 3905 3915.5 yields -0.03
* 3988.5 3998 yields -0.07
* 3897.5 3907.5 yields -0.04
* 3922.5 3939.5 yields 0.19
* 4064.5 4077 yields -0.07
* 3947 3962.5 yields 0.03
